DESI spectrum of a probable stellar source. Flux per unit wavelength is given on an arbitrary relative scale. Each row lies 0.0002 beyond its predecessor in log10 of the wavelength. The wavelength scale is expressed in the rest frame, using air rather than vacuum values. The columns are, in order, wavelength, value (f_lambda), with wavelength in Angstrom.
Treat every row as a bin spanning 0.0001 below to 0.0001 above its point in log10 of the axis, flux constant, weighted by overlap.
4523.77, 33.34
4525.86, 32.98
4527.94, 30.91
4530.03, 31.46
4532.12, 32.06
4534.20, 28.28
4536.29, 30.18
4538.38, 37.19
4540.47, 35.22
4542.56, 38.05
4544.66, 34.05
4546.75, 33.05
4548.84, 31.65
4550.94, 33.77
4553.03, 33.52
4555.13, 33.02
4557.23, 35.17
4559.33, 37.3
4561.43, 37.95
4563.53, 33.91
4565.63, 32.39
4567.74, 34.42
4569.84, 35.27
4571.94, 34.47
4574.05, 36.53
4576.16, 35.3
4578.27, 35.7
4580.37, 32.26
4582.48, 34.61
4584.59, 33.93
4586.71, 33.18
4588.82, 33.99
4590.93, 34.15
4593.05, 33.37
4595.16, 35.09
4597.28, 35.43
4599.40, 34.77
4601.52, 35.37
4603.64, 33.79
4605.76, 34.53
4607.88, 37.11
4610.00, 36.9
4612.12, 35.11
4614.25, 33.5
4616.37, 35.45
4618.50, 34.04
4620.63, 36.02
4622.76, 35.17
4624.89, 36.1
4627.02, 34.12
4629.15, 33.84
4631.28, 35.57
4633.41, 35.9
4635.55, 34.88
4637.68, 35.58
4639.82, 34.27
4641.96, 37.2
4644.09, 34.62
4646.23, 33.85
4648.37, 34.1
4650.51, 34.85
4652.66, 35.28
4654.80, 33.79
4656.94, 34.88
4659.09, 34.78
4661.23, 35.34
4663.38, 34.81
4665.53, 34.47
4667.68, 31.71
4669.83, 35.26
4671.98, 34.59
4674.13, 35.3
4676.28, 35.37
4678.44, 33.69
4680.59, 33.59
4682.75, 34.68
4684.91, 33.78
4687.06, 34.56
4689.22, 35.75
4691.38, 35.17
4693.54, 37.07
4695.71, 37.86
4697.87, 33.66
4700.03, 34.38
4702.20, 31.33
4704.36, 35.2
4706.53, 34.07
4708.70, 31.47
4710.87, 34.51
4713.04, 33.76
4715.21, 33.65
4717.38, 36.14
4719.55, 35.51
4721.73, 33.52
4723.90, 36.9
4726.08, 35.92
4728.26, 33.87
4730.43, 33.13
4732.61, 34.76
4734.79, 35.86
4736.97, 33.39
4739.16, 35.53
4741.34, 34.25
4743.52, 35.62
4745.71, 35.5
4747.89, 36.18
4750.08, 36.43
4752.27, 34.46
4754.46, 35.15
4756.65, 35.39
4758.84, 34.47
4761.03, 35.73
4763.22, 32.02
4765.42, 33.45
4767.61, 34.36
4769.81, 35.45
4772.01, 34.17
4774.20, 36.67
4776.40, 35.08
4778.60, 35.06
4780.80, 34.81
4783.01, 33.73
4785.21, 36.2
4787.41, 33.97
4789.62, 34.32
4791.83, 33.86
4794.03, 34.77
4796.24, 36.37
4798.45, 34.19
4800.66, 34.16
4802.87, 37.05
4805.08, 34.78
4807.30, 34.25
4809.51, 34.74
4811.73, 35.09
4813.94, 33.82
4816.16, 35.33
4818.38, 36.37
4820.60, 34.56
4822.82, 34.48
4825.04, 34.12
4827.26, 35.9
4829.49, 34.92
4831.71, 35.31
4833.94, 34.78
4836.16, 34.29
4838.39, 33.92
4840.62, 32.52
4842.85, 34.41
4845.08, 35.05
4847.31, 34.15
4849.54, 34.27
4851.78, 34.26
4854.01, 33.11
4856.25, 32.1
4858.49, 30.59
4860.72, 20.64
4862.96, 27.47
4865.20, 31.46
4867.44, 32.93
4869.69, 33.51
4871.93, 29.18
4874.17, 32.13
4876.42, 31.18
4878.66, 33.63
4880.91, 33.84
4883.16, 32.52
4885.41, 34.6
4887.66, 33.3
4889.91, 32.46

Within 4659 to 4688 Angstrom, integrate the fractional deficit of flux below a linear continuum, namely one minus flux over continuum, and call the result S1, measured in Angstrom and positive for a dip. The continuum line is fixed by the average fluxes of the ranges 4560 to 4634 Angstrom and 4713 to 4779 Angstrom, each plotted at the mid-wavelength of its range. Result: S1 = 0.4 Angstrom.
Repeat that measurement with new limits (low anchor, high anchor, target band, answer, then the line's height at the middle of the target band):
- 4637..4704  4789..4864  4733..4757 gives -0.67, 34.3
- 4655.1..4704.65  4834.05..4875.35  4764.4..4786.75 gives -1.11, 33.2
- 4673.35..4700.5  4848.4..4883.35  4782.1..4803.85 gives -1.32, 32.9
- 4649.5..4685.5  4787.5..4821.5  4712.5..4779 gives -0.35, 34.7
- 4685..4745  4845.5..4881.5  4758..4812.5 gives -2.54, 33.2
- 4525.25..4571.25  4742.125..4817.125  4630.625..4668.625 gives -0.58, 34.2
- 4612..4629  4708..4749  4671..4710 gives 0.29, 34.8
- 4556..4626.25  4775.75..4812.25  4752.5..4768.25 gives 0.22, 34.8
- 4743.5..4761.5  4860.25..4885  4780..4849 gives -3.15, 33.2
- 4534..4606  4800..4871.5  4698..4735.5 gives -0.46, 33.9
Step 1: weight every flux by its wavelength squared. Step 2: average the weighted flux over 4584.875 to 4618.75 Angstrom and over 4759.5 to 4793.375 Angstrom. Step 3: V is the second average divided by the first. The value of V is 1.07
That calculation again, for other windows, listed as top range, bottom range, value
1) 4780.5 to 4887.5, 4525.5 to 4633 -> 1.09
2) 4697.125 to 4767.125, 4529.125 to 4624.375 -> 1.07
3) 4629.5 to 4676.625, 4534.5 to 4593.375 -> 1.05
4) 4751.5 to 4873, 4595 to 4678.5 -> 1.05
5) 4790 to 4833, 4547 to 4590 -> 1.13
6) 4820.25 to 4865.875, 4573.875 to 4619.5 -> 1.05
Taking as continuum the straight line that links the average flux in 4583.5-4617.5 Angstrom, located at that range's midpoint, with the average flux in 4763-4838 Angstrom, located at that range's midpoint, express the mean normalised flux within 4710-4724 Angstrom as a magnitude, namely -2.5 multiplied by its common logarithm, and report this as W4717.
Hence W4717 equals 0.00 mag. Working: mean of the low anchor 34.7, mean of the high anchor 34.8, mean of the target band 34.7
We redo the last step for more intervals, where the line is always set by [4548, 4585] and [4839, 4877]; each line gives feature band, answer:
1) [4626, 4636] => -0.030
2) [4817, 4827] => -0.094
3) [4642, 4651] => -0.029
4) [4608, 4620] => -0.035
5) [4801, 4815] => -0.088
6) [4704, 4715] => -0.017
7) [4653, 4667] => -0.032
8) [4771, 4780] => -0.088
